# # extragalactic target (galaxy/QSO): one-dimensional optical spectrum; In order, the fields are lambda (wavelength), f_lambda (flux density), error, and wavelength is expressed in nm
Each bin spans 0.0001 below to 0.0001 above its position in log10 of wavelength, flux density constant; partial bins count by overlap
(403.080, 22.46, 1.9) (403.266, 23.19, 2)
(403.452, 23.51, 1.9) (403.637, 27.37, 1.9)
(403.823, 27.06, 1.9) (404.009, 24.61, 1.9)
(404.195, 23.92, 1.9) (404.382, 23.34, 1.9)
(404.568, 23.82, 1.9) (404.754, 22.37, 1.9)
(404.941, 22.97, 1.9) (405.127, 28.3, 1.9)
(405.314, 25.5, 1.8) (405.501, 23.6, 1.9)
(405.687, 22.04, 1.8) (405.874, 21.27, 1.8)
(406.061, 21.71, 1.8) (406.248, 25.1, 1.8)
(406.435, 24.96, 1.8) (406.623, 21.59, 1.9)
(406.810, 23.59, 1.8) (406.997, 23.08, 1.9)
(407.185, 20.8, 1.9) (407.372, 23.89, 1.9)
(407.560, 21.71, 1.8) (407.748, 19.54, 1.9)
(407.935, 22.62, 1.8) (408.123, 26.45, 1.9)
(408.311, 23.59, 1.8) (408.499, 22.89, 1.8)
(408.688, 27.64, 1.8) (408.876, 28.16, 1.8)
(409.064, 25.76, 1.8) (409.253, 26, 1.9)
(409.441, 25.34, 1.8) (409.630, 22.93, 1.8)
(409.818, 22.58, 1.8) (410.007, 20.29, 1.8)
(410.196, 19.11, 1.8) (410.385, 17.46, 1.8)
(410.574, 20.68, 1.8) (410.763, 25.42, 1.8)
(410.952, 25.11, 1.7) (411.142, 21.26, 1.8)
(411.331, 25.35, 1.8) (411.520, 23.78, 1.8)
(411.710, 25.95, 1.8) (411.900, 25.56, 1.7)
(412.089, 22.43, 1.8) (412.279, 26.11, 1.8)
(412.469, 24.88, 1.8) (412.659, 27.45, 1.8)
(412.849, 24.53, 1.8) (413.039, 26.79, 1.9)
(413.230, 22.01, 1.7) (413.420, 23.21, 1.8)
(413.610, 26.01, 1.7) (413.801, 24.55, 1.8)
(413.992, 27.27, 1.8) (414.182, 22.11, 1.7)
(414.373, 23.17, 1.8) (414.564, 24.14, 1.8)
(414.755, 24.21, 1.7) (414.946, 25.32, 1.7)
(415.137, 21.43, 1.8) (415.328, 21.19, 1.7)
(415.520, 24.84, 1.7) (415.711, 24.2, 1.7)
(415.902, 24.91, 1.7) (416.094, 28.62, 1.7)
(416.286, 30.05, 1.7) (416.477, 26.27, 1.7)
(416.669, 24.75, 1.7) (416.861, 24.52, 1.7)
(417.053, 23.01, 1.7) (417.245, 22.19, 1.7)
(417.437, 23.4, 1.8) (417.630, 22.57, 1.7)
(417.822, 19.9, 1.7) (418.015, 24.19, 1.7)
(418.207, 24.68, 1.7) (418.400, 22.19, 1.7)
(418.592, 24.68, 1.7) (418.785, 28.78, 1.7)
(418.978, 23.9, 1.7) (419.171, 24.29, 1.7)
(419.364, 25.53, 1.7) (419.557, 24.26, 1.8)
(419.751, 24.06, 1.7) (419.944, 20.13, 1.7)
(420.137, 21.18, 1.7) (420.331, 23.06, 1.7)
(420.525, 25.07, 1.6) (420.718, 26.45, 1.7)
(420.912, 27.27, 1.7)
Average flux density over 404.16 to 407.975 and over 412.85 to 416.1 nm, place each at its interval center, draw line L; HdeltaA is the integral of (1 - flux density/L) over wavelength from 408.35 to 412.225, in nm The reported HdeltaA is 0.00 nm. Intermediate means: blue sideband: 23.1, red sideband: 24.2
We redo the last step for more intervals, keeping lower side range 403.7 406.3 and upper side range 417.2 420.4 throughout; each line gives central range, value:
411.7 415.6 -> -0.12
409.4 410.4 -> 0.10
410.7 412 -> -0.05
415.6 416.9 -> -0.15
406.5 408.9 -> 0.05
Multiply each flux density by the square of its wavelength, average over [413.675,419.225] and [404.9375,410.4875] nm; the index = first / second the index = 1.09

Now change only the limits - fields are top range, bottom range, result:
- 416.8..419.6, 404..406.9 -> 1.07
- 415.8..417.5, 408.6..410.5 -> 1.12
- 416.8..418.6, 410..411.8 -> 1.06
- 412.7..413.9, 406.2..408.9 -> 1.08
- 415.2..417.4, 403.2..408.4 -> 1.11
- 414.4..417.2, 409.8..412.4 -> 1.10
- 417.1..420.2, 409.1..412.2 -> 1.06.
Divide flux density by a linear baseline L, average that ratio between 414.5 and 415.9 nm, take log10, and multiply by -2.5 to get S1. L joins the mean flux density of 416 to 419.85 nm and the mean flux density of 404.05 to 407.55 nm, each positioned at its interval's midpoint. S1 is 0.03 mag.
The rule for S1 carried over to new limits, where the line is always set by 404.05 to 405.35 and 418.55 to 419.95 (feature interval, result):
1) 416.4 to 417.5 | 0.029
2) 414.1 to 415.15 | 0.046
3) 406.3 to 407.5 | 0.060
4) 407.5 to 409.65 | -0.004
